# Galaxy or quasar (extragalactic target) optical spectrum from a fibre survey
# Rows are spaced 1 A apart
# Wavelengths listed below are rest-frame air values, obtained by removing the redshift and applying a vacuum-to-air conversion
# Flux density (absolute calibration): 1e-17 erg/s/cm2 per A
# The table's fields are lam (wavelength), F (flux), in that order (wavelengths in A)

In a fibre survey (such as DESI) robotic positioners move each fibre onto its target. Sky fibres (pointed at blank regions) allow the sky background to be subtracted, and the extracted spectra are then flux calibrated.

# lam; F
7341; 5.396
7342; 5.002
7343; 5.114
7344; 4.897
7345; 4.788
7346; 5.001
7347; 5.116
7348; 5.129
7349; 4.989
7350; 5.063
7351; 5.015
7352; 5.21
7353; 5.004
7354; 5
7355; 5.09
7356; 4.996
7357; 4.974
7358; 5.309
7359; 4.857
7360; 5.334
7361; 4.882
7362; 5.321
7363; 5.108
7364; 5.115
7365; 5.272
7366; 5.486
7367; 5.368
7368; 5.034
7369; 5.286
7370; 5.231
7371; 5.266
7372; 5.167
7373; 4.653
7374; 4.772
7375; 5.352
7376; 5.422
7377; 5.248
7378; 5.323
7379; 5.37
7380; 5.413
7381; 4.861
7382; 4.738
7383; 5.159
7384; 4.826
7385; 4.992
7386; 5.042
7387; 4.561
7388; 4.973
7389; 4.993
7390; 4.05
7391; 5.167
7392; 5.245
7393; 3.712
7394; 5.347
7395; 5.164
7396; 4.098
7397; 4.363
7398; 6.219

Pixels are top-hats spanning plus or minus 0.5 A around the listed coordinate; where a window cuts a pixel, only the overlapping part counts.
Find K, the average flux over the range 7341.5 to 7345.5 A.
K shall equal 4.95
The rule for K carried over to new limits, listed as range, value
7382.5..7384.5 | 4.99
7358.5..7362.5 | 5.1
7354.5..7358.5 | 5.09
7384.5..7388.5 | 4.89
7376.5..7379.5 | 5.31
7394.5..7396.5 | 4.63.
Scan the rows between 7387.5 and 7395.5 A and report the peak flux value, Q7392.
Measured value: 5.347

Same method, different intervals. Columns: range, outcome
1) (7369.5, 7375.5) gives 5.352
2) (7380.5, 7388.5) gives 5.159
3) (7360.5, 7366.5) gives 5.486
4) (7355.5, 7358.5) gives 5.309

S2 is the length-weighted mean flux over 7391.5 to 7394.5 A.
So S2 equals 4.77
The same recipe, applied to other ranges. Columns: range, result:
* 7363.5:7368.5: 5.25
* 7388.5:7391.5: 4.74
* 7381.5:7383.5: 4.95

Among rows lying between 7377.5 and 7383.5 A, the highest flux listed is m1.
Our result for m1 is 5.413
